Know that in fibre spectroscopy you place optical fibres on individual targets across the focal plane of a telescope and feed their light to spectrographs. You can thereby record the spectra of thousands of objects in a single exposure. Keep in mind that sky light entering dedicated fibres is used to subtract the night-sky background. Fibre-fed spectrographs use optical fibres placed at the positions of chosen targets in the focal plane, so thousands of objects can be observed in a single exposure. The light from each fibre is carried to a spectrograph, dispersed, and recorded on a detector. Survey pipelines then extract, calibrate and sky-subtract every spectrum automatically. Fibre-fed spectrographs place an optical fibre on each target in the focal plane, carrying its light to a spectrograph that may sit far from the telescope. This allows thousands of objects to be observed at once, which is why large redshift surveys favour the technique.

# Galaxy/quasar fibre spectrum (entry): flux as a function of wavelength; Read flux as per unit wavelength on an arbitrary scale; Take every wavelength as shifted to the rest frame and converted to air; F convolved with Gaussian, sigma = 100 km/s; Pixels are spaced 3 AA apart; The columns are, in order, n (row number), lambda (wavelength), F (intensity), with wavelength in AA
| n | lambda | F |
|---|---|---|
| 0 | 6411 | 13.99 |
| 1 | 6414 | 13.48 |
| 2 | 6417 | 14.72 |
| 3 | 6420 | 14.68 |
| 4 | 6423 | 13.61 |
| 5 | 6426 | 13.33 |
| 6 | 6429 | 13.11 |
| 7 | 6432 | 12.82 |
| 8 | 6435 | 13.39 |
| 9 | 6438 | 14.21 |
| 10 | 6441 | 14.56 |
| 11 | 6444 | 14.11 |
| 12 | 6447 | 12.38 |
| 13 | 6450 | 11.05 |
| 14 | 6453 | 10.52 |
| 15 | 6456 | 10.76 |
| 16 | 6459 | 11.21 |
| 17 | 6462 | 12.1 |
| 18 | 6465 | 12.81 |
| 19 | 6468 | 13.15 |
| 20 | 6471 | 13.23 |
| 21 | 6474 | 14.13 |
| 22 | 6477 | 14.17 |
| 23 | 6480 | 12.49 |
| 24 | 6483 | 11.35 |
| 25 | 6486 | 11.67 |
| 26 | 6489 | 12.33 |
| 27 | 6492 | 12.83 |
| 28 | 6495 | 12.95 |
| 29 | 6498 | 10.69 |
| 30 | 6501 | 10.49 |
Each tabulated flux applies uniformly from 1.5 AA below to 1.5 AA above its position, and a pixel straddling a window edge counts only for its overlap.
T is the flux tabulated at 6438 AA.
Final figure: 14.21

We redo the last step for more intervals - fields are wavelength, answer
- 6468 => 13.15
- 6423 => 13.61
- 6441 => 14.56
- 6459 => 11.21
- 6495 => 12.95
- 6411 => 13.99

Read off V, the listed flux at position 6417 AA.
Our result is 14.72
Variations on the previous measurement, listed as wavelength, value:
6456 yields 10.76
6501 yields 10.49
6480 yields 12.49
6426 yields 13.33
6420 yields 14.68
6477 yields 14.17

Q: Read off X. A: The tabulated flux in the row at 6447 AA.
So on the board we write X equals 12.38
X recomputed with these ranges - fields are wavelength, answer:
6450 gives 11.05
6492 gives 12.83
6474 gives 14.13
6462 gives 12.1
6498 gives 10.69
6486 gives 11.67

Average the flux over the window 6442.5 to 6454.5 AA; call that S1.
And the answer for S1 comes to 12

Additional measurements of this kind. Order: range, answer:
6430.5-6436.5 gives 13.1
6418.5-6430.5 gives 13.7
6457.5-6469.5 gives 12.3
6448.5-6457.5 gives 10.8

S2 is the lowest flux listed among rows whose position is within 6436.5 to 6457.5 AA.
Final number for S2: 10.52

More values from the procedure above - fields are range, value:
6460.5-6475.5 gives 12.1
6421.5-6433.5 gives 12.82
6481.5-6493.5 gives 11.35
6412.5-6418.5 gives 13.48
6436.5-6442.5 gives 14.21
